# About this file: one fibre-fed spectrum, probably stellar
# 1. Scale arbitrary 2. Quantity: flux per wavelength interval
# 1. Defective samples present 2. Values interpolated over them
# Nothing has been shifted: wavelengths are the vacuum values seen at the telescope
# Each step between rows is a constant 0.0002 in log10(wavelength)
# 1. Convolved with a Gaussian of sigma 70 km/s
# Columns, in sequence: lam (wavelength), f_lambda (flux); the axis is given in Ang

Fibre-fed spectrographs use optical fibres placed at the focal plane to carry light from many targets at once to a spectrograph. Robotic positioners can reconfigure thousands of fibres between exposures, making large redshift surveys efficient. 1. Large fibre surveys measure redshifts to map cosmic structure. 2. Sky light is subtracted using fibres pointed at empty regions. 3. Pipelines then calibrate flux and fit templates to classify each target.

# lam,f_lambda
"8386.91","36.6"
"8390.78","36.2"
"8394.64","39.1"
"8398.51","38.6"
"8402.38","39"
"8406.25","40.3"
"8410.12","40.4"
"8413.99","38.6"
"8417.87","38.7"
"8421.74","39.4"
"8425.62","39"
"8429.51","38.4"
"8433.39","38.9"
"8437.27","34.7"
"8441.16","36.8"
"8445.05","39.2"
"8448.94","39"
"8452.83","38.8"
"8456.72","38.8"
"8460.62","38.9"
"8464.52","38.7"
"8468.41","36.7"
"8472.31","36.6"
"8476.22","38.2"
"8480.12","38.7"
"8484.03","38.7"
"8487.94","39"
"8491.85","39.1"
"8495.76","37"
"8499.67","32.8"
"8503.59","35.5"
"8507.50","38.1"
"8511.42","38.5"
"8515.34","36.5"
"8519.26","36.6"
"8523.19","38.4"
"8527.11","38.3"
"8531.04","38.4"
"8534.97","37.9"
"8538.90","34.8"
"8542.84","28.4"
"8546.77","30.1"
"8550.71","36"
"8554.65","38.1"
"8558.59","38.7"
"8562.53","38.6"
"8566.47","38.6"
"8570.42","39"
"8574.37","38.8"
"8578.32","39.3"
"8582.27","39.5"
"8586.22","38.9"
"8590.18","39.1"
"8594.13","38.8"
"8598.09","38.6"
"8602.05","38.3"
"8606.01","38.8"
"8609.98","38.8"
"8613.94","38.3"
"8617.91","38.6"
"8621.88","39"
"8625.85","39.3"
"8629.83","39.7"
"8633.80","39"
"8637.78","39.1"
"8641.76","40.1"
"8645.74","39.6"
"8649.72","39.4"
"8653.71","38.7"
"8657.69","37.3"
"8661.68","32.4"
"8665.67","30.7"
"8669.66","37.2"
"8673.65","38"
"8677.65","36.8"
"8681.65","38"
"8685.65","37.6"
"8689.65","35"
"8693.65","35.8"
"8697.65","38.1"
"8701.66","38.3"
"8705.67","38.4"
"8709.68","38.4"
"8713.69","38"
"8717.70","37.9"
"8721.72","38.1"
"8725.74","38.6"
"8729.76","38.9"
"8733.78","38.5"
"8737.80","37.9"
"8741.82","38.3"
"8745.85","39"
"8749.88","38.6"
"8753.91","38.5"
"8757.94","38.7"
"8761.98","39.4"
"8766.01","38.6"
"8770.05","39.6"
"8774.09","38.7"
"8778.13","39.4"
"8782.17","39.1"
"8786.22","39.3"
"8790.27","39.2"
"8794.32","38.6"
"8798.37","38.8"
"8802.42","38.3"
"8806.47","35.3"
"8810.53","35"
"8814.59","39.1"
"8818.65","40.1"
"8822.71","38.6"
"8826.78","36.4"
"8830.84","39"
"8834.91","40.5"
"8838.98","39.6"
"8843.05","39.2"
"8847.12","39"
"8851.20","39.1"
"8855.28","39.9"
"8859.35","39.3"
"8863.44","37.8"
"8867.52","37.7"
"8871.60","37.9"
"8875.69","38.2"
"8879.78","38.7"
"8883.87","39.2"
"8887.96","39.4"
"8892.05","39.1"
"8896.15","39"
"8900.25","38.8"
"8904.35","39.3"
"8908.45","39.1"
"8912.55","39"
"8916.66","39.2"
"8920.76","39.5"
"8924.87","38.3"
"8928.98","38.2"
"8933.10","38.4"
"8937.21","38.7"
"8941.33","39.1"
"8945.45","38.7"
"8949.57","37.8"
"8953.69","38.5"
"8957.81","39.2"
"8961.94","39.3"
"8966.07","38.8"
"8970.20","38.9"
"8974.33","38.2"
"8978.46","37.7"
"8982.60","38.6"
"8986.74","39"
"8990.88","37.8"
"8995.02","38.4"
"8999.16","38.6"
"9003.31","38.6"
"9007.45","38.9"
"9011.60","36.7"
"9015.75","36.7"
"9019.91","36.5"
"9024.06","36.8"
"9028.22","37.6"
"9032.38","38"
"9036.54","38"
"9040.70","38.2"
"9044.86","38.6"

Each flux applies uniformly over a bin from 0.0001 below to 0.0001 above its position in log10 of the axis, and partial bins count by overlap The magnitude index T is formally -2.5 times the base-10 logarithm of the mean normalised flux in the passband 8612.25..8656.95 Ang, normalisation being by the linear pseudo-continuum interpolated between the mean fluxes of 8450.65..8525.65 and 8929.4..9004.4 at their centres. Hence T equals -0.03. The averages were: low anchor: 37.7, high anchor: 38.6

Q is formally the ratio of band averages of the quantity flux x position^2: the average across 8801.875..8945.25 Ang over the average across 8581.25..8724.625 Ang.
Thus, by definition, 1.07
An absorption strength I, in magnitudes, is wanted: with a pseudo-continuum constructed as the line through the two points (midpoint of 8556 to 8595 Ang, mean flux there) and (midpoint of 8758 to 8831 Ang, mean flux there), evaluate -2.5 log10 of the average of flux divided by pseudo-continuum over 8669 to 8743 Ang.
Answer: 0.025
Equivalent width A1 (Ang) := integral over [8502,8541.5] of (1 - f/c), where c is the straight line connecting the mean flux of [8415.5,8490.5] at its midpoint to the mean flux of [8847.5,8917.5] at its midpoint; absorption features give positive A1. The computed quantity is 1.23 Ang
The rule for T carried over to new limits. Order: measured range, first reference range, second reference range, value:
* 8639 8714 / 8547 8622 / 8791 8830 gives 0.03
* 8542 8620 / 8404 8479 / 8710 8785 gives 0.02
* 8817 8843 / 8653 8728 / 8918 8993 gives -0.03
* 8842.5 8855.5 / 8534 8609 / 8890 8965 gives -0.02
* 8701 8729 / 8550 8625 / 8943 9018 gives 0.01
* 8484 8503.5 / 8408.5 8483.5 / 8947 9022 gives 0.04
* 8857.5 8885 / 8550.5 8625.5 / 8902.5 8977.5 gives 0.01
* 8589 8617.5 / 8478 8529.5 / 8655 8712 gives -0.05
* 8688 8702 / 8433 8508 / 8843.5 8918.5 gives 0.05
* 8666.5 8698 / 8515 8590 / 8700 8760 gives 0.04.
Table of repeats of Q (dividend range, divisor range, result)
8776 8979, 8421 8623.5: 1.11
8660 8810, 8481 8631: 1.05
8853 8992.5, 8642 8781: 1.07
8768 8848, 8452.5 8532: 1.10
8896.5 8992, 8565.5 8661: 1.07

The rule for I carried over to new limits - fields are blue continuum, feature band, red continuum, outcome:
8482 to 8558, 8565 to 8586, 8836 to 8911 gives -0.062 mag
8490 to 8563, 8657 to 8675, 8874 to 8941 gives 0.073 mag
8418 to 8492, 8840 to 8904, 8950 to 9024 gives -0.017 mag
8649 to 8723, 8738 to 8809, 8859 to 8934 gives -0.026 mag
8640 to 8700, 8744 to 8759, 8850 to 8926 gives -0.029 mag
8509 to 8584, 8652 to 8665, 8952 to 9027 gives 0.054 mag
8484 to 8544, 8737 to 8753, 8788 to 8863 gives -0.010 mag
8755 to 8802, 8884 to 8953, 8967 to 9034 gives -0.015 mag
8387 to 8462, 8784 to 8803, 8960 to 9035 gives -0.018 mag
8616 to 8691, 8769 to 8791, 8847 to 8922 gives -0.024 mag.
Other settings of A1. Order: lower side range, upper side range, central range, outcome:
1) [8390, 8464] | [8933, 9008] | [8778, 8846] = 0.10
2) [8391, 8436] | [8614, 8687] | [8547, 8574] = 0.40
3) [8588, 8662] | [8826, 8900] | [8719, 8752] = 0.27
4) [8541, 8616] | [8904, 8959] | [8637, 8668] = 0.65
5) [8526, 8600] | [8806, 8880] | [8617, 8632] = -0.63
